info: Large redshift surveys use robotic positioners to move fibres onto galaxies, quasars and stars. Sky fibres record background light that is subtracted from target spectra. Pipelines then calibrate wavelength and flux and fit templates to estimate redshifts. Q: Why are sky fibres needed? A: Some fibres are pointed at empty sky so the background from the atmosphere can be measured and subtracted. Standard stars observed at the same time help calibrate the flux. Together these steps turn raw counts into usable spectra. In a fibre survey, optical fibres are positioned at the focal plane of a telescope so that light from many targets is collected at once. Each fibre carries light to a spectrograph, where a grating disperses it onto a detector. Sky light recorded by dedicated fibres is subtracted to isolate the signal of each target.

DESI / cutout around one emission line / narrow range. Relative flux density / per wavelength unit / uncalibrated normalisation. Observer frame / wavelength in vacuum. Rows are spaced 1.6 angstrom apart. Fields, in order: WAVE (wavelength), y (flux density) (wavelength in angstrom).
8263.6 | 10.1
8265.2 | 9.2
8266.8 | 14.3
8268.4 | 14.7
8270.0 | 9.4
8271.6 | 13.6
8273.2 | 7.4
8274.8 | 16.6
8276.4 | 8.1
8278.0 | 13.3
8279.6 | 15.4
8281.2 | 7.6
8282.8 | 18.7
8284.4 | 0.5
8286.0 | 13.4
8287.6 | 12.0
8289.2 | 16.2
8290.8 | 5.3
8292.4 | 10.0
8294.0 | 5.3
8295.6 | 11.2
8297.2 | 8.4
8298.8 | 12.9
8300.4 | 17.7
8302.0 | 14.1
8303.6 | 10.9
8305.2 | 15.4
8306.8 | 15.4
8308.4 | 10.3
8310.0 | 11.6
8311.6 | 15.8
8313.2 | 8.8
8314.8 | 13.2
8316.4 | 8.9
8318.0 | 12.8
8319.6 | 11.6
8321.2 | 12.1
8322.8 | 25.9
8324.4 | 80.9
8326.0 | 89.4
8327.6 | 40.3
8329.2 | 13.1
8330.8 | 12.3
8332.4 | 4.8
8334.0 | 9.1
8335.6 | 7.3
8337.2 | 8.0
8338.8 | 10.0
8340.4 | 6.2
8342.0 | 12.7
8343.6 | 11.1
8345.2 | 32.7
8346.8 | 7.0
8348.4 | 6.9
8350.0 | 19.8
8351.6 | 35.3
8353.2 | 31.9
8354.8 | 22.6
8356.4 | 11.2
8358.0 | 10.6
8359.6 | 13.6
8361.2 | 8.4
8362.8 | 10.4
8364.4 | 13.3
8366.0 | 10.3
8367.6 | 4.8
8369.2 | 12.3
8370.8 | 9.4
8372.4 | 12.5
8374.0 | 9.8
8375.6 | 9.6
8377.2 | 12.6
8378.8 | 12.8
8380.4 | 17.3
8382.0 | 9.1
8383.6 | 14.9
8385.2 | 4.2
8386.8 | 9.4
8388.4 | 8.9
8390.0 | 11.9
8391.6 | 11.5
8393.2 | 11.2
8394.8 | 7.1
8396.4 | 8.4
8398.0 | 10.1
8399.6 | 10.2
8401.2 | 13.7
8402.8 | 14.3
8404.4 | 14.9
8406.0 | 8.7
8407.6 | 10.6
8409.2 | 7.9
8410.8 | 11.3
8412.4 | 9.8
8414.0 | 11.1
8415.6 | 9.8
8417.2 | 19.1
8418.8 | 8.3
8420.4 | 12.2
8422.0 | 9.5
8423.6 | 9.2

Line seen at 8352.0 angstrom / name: [N II] 6583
